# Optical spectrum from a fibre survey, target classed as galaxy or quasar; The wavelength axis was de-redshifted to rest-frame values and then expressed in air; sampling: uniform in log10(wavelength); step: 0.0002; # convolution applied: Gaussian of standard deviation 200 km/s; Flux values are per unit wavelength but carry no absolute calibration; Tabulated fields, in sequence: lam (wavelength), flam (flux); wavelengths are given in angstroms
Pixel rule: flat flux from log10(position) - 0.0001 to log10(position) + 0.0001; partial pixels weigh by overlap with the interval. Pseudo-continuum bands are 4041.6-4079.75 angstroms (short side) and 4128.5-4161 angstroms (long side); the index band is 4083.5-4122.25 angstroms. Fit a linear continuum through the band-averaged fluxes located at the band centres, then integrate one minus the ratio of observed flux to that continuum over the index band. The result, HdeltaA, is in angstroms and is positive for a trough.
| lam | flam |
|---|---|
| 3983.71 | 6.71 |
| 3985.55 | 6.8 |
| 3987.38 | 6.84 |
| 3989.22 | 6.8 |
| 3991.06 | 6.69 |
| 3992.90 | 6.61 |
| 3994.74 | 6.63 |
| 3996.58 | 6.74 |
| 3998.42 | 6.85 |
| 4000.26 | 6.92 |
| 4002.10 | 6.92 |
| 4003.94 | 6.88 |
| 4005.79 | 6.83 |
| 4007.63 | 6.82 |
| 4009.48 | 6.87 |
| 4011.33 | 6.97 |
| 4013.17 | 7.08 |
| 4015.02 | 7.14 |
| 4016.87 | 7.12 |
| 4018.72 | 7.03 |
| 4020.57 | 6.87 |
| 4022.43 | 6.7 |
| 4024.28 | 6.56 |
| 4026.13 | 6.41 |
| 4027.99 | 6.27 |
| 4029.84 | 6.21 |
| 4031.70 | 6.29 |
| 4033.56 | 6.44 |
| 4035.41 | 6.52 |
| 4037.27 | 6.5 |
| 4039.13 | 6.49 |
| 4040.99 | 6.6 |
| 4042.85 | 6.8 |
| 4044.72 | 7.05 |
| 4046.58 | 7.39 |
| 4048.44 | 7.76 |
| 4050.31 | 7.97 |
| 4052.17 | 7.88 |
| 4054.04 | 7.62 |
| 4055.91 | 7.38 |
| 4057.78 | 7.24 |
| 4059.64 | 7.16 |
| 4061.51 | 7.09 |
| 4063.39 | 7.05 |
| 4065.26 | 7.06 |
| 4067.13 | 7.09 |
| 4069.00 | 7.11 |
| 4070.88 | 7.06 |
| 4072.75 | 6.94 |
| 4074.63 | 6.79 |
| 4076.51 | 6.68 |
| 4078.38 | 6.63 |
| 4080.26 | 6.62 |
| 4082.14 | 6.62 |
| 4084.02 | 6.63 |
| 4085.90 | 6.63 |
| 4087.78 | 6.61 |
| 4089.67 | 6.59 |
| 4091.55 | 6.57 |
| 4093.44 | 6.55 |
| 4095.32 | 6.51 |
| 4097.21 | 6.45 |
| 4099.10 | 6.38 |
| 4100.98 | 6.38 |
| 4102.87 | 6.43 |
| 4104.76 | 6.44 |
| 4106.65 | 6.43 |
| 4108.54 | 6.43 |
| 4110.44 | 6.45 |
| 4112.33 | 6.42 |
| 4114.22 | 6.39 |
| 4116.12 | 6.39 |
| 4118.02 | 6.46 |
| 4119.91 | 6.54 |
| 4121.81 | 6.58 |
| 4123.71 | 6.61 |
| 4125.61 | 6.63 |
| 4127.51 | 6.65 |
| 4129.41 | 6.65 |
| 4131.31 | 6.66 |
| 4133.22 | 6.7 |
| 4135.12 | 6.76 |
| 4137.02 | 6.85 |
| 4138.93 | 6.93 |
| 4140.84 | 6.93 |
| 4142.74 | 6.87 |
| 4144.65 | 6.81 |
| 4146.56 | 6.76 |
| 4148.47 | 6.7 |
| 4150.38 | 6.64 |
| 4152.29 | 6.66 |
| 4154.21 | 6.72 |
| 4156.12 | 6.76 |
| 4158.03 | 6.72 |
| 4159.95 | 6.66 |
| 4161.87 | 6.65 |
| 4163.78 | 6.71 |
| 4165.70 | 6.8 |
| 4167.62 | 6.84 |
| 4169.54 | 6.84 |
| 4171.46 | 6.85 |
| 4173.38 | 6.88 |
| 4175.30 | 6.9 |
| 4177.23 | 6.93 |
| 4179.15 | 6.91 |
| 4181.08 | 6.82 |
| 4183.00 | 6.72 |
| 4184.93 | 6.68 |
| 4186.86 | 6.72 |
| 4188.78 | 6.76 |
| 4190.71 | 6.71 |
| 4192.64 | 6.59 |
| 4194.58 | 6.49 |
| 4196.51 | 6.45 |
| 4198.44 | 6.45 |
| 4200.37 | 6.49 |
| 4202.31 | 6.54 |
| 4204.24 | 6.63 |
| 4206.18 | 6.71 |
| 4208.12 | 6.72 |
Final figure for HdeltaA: 2.7 angstroms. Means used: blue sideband 7.18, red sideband 6.75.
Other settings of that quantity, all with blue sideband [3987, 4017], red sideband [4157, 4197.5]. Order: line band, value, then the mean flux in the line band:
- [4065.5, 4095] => 0.3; 6.74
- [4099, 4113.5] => 0.8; 6.43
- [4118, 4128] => 0.3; 6.59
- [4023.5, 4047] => 0.9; 6.56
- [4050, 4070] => -1.4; 7.31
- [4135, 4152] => -0.1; 6.8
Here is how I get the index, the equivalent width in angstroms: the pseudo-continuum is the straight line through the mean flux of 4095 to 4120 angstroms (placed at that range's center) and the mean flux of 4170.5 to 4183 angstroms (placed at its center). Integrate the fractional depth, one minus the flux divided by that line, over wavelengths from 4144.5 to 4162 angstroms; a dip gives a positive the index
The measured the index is 0.0 angstroms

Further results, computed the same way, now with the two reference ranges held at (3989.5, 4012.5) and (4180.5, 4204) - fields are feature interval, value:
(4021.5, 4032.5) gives 0.6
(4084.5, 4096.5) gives 0.3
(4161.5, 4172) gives -0.2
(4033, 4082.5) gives -2.0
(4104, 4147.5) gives 0.4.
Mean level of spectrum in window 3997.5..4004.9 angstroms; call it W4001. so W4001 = 6.89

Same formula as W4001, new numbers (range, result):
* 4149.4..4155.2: 6.67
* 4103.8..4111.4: 6.44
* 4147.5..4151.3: 6.67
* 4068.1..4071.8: 7.07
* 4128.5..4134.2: 6.67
